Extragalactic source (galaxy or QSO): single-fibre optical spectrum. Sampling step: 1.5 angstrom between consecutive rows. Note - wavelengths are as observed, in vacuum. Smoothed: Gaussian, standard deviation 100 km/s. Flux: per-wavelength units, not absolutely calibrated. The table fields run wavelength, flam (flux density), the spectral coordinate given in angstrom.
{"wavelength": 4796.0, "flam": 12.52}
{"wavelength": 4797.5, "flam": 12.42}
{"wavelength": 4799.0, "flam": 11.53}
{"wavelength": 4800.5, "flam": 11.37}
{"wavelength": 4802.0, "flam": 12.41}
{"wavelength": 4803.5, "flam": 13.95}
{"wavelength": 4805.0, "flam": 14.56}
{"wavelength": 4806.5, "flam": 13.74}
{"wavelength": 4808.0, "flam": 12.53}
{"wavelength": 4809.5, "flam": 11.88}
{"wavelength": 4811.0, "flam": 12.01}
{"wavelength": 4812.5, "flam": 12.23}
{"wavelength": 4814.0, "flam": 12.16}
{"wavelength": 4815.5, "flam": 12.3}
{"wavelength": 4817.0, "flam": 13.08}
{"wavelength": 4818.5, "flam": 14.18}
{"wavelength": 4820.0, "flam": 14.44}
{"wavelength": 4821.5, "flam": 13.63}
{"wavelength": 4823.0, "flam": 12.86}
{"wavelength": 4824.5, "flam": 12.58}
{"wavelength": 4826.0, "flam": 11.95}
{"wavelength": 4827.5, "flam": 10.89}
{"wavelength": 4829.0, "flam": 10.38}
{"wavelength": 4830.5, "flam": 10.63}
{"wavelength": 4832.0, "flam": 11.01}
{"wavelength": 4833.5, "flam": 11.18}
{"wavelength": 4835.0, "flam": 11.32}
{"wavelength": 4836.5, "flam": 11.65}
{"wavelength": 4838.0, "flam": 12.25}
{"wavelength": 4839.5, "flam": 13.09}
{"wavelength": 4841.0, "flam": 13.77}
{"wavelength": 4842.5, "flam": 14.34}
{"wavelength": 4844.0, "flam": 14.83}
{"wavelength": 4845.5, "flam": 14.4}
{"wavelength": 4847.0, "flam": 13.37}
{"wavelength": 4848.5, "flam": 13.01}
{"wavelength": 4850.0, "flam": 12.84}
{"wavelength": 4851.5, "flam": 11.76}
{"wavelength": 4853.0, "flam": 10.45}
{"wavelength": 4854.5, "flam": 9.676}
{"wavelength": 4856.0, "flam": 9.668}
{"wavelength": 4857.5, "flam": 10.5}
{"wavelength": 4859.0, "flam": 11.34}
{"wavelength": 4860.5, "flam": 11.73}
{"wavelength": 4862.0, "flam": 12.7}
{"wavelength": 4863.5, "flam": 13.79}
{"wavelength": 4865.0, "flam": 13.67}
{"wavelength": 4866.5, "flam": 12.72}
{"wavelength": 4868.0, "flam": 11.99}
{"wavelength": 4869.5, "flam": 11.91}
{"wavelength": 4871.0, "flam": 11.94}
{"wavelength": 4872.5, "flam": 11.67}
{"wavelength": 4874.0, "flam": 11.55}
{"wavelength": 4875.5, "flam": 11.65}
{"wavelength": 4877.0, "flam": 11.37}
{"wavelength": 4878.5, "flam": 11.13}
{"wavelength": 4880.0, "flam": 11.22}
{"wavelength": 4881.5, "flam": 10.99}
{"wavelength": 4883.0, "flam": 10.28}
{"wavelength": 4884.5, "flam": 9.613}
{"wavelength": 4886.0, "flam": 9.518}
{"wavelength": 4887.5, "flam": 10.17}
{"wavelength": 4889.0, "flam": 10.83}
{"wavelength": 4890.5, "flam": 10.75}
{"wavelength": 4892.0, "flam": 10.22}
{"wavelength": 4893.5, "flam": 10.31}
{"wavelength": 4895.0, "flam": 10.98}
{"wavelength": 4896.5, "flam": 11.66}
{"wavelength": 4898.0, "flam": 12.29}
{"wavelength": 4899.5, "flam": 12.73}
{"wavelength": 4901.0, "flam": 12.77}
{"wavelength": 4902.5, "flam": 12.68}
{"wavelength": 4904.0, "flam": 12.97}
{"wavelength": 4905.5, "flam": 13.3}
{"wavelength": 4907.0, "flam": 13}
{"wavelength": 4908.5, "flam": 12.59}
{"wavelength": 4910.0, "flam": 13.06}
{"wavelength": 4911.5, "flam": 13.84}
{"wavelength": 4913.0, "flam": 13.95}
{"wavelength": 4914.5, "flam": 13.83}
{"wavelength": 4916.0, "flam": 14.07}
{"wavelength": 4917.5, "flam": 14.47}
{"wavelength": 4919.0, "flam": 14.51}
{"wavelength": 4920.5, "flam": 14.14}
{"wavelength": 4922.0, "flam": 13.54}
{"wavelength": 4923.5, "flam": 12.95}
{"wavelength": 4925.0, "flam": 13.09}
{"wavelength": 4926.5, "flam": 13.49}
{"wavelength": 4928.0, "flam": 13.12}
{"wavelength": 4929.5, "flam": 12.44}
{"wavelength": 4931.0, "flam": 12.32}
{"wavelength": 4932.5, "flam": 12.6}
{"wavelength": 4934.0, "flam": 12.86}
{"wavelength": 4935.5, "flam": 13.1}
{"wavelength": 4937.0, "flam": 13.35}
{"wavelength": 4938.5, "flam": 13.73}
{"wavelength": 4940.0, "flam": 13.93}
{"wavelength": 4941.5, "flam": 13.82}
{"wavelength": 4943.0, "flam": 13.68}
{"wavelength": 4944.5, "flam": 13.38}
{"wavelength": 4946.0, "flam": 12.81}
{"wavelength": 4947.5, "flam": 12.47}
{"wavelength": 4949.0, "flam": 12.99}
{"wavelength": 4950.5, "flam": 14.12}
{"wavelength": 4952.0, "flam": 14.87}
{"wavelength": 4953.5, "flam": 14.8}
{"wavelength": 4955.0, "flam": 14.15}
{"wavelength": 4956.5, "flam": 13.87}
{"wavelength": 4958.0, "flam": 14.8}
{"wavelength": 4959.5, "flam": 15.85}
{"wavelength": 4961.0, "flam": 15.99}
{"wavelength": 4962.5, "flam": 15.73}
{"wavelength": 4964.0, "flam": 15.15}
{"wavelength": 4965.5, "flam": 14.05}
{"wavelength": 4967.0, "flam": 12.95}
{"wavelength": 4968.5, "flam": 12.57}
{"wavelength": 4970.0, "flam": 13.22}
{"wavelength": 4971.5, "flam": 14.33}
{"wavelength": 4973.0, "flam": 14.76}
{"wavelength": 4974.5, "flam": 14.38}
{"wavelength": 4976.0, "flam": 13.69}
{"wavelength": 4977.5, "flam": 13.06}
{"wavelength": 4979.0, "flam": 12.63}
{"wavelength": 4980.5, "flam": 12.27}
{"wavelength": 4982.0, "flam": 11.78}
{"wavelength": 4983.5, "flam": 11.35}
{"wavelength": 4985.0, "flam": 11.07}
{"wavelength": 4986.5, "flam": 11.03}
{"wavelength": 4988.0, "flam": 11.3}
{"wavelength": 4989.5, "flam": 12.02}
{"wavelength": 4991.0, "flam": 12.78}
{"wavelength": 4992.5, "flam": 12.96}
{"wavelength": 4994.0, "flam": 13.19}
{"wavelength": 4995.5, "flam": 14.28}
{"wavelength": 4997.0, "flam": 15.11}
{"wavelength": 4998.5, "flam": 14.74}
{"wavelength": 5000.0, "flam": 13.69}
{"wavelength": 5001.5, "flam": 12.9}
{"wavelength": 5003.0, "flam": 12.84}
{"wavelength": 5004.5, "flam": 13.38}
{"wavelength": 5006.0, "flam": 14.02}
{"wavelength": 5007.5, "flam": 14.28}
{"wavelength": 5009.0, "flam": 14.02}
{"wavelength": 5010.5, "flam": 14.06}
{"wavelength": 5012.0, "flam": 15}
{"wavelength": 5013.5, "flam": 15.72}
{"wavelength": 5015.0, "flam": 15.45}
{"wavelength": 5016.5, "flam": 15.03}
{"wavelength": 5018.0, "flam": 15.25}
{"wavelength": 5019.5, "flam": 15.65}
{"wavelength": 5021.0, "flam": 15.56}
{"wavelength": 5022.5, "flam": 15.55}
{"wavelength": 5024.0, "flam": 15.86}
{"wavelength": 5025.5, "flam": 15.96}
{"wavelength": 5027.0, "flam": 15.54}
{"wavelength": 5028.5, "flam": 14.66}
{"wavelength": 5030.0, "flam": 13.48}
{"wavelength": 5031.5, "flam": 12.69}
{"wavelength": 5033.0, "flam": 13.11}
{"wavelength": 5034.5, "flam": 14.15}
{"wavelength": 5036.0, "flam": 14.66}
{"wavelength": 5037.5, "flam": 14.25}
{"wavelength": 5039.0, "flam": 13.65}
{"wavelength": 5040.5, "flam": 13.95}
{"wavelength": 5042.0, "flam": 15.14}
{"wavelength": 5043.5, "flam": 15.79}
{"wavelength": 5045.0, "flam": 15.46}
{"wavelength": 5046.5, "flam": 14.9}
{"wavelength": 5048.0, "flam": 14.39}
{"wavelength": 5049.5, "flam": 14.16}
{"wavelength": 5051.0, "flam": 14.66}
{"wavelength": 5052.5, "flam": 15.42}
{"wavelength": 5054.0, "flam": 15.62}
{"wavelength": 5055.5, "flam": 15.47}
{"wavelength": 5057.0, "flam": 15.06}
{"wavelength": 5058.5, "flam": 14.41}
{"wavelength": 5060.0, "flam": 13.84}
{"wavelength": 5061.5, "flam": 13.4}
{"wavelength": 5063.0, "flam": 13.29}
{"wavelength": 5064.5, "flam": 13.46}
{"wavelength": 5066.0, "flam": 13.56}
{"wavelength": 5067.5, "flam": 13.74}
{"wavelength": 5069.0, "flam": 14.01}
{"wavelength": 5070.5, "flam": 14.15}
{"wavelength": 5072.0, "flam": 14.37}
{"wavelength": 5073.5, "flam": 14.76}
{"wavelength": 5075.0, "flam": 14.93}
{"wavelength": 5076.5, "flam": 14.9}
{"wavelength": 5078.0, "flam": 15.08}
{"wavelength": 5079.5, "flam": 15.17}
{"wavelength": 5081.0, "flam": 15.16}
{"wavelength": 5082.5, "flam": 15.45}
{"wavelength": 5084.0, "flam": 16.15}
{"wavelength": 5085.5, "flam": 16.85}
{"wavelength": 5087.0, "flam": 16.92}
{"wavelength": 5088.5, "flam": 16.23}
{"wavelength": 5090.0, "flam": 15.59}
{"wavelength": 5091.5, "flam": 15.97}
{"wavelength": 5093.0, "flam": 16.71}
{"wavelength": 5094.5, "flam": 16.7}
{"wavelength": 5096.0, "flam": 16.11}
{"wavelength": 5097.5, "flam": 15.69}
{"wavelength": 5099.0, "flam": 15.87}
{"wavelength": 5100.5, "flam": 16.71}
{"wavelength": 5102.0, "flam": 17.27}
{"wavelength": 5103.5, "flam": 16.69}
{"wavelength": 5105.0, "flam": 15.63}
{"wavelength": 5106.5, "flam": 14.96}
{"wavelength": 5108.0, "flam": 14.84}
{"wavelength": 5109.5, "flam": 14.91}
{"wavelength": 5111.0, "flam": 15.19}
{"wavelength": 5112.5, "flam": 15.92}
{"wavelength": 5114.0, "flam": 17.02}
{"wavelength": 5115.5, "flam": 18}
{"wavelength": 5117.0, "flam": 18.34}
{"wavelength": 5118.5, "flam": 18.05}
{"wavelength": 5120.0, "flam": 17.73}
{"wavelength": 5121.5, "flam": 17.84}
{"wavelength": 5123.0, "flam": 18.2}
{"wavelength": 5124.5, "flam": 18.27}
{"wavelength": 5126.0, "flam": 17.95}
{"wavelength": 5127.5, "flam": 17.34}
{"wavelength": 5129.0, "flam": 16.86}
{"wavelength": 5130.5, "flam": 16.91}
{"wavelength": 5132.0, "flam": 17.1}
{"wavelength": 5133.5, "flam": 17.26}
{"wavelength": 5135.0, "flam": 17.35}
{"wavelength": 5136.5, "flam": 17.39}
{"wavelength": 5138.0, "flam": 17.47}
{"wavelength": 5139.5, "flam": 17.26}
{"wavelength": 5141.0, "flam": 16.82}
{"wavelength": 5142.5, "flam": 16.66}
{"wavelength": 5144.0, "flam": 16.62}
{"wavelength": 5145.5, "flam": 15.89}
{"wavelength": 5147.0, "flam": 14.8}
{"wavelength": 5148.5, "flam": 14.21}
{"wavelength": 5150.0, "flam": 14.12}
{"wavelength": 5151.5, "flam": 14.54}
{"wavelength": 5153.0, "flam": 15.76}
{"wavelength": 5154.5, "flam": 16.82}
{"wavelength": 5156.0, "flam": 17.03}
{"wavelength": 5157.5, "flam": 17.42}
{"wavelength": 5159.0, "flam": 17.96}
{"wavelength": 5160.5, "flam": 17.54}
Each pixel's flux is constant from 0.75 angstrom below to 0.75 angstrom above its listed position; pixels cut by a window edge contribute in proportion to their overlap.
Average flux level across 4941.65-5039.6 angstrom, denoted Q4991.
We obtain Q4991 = 13.9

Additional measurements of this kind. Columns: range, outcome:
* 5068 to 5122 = 16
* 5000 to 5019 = 14.3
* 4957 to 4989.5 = 13.4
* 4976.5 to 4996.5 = 12.3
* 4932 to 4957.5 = 13.6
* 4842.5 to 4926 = 12.2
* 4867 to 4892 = 11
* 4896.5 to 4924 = 13.3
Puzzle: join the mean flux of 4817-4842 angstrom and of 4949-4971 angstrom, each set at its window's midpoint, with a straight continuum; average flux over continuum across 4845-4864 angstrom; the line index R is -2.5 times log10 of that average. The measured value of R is 0.07 mag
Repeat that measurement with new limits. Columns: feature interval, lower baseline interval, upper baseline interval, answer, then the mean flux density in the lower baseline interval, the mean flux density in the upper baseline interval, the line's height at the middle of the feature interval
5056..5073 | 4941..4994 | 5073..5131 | 0.12 mag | 13.4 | 16.4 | 15.6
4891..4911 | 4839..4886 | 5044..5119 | 0.03 mag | 12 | 15.4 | 12.6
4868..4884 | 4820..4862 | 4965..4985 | 0.09 mag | 12.1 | 13.1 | 12.3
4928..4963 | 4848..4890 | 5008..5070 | -0.08 mag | 11.4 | 14.6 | 12.8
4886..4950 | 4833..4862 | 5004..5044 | 0.03 mag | 12.2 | 14.7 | 13.2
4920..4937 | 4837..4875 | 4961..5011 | -0.01 mag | 12.3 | 13.4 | 12.9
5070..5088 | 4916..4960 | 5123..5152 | 0.03 mag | 13.6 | 16.6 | 15.7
